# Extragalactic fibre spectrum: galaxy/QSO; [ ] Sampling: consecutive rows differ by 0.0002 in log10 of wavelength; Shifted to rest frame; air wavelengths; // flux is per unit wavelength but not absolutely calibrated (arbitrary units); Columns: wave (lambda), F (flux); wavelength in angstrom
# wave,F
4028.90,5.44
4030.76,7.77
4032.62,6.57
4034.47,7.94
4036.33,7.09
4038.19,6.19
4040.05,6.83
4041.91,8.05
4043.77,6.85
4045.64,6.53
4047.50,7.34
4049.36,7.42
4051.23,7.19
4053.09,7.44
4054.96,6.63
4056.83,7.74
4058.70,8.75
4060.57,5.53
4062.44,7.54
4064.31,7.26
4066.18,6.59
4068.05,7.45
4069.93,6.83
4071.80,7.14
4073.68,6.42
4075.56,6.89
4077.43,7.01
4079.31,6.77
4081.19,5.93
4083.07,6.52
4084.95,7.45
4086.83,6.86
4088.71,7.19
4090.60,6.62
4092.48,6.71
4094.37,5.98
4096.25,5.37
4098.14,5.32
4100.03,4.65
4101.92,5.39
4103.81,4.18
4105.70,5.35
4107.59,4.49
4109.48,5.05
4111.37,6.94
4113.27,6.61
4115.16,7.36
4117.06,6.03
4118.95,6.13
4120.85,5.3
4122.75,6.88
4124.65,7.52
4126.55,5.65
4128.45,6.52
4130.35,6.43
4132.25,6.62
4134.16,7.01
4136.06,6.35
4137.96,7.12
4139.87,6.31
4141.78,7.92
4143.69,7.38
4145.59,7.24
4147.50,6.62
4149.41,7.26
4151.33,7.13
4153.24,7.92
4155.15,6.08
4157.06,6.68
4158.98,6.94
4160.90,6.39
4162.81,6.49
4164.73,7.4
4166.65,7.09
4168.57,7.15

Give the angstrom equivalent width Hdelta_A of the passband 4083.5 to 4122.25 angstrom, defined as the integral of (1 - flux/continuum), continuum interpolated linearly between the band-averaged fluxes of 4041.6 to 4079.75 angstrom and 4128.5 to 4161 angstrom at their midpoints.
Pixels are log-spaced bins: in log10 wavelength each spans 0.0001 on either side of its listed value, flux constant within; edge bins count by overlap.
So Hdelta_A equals 5.7 angstrom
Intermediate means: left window 7.1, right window 6.91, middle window 5.97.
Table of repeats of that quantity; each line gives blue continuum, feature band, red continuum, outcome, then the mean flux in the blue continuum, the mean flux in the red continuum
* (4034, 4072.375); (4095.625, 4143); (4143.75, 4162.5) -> 5.99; 7.15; 6.93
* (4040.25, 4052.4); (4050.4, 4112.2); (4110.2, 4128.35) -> 3.77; 7.21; 6.47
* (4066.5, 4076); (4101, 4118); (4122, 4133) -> 2.50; 6.92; 6.6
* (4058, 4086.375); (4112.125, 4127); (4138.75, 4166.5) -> 1.05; 6.92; 6.98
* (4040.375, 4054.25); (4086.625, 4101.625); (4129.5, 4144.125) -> 2.19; 7.23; 6.88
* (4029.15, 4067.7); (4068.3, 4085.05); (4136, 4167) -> 0.77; 7.14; 6.97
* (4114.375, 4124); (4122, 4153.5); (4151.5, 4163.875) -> -1.68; 6.36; 6.78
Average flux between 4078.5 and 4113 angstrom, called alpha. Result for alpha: 5.94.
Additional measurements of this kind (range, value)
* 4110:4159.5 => 6.75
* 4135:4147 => 7.04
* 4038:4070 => 7.15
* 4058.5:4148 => 6.46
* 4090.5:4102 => 5.68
